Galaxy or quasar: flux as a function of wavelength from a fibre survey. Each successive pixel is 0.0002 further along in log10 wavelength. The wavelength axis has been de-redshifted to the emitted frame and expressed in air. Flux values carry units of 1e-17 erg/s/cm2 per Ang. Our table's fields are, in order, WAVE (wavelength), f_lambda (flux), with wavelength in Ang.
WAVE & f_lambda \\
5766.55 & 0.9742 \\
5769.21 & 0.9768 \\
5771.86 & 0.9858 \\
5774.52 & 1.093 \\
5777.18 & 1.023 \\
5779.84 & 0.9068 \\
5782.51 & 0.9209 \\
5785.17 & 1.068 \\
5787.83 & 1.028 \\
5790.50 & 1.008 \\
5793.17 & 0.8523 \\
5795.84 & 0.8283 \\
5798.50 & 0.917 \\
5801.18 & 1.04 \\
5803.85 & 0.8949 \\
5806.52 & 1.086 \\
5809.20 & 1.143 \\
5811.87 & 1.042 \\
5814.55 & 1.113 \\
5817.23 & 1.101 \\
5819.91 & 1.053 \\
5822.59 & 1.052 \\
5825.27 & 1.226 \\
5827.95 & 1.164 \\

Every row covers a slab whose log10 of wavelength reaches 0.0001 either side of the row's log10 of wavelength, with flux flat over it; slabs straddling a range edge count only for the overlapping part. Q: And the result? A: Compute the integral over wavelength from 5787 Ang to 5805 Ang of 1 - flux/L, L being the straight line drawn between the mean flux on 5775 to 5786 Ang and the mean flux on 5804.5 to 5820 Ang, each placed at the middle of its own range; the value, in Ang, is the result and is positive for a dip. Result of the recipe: 1.7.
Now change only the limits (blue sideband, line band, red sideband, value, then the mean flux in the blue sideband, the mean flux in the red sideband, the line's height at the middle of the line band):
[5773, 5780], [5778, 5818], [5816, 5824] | 2.0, 1.02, 1.07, 1.05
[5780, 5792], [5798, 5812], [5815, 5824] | 0.2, 0.994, 1.07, 1.04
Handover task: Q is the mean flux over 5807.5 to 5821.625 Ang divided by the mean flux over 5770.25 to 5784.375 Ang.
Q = 1.10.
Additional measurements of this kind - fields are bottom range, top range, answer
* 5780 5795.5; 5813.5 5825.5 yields 1.14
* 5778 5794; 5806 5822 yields 1.12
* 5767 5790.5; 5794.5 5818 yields 1.02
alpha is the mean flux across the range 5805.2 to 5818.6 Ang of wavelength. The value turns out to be 1.1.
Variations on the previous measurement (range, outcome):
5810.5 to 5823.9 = 1.07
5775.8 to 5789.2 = 0.99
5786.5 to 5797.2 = 0.929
